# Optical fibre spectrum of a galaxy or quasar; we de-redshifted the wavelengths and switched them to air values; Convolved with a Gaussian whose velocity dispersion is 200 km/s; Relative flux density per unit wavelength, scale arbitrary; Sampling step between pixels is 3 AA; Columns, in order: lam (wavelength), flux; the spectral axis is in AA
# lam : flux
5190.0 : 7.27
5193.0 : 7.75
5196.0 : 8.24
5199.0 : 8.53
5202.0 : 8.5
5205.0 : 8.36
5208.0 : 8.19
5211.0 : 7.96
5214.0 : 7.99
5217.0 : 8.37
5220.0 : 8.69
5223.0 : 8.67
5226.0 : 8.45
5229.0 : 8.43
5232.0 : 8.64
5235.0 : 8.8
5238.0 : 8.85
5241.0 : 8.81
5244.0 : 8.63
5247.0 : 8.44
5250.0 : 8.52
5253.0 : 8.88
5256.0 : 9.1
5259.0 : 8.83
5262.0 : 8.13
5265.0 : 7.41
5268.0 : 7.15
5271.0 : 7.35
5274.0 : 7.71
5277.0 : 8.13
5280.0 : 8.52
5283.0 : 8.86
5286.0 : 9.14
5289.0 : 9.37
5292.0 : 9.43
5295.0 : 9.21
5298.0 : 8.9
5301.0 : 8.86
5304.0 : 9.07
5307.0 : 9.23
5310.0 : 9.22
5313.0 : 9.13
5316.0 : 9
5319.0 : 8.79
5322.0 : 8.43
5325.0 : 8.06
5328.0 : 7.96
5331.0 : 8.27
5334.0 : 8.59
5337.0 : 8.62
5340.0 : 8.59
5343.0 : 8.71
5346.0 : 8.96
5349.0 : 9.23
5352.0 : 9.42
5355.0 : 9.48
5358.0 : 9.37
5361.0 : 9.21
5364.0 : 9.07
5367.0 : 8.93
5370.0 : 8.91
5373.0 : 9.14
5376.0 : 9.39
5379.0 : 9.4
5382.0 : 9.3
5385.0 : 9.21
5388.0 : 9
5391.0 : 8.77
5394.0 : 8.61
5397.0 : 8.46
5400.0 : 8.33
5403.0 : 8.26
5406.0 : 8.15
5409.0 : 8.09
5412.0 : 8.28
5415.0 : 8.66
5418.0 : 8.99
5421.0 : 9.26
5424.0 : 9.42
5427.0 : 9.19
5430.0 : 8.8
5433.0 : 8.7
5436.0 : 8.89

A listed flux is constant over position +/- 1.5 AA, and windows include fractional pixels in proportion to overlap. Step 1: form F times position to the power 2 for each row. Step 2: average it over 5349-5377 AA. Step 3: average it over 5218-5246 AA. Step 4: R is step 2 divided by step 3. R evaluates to 1.1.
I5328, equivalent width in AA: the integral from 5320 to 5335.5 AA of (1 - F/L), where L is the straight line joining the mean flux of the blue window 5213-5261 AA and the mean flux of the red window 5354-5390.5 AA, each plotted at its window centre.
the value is 1.2 AA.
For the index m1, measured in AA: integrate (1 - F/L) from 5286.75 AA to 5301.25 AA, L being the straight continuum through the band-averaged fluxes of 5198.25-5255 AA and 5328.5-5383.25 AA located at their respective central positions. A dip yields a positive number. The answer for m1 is -0.7 AA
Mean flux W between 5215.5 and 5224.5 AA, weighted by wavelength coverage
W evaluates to 8.58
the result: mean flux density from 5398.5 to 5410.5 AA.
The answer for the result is 8.21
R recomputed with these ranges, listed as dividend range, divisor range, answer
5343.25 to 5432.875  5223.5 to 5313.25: 1.08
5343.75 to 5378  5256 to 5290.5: 1.15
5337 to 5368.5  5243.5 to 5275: 1.15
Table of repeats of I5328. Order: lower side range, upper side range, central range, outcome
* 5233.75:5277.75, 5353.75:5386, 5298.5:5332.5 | 0.19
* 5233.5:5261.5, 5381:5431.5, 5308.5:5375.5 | -1.01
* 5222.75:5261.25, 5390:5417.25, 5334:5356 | -1.17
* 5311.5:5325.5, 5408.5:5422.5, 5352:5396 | -2.13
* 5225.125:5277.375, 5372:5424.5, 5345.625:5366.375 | -1.38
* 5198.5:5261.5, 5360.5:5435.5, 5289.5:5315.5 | -1.36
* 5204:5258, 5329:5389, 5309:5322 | -0.13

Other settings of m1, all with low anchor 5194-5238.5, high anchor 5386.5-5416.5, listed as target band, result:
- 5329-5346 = -0.3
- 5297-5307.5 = -0.7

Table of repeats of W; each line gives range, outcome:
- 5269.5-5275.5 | 7.53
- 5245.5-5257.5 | 8.73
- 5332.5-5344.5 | 8.63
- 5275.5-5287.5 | 8.66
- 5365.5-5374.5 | 8.99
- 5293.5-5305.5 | 9.01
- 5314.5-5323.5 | 8.74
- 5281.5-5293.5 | 9.2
